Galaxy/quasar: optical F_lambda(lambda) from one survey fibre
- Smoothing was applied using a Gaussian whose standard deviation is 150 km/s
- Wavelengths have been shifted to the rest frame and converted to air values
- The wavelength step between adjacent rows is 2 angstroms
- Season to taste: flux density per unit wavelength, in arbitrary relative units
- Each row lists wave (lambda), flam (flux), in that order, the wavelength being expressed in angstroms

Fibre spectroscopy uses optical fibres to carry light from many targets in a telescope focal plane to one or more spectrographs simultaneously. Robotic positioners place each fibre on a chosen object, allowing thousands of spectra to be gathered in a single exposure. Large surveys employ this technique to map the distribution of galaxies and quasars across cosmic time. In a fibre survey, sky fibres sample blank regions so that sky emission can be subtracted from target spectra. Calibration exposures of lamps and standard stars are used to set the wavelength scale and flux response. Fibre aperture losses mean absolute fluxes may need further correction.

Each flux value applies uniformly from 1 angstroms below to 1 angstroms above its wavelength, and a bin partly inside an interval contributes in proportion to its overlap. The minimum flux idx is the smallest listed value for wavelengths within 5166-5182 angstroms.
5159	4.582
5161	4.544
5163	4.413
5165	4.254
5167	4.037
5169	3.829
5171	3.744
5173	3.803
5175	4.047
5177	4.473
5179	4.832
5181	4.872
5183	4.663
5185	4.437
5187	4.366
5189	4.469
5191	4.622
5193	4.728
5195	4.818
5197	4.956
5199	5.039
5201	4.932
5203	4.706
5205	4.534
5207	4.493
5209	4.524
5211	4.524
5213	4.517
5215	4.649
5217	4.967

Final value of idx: 3.744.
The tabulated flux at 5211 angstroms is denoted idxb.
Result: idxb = 4.524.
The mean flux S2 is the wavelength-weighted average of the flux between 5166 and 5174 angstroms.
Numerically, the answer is 3.85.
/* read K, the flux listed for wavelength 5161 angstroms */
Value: 4.544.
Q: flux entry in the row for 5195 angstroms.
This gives 4.818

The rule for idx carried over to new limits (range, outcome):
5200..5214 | 4.493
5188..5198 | 4.469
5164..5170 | 3.829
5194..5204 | 4.706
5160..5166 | 4.254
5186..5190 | 4.366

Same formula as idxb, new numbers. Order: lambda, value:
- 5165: 4.254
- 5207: 4.493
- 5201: 4.932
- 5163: 4.413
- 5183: 4.663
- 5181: 4.872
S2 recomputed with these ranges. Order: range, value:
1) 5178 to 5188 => 4.63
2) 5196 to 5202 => 4.98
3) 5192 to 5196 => 4.77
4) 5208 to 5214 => 4.52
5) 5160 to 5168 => 4.31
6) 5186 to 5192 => 4.49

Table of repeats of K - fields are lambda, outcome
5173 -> 3.803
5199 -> 5.039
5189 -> 4.469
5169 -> 3.829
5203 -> 4.706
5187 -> 4.366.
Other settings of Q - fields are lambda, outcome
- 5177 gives 4.473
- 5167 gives 4.037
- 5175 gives 4.047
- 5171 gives 3.744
